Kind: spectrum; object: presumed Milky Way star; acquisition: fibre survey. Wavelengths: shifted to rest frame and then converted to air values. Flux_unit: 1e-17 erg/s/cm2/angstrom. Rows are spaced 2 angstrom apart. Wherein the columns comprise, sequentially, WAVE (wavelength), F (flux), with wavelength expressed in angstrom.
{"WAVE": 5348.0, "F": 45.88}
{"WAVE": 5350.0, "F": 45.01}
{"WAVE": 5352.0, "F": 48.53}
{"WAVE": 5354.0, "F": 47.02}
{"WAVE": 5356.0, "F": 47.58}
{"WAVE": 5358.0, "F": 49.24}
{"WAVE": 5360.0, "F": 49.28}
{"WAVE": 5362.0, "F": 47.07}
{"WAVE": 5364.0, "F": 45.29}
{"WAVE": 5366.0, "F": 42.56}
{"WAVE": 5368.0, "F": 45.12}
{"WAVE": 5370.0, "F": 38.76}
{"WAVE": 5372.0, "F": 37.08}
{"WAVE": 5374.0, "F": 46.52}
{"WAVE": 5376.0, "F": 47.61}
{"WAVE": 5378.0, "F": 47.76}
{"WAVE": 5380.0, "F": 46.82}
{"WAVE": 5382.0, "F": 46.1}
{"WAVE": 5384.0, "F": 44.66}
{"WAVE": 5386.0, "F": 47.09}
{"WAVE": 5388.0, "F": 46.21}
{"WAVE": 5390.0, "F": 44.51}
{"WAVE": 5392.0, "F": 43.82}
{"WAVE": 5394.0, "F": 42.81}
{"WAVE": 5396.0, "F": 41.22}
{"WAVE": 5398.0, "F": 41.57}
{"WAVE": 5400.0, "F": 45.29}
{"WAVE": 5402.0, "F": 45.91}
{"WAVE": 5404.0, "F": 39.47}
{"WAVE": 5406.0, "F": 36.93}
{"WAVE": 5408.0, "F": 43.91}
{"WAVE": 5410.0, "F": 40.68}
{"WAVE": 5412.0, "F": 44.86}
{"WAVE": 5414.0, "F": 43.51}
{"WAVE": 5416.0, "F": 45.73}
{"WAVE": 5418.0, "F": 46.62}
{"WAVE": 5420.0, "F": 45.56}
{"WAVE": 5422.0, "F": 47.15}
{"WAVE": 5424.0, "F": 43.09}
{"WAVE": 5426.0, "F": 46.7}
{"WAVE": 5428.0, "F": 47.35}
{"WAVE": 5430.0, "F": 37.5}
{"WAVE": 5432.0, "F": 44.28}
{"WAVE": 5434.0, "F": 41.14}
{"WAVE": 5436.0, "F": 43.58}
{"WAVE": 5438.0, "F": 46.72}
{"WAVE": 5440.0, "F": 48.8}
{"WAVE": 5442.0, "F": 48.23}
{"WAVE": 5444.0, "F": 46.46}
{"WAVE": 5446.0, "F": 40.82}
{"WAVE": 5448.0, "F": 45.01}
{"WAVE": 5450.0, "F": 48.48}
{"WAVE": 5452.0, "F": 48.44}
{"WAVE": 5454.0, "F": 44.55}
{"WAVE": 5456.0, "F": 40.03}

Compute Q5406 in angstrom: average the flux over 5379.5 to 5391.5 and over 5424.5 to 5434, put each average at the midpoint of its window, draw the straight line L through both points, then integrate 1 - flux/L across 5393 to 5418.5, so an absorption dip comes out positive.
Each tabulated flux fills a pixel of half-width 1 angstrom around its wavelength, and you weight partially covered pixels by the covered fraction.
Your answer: 1.1 angstrom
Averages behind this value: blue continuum 45.8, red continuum 43.6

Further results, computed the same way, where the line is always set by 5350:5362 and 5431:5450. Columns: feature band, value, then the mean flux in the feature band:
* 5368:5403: 2.0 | 44.4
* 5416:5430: 0.1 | 45.4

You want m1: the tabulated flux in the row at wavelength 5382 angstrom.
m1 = 46.1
